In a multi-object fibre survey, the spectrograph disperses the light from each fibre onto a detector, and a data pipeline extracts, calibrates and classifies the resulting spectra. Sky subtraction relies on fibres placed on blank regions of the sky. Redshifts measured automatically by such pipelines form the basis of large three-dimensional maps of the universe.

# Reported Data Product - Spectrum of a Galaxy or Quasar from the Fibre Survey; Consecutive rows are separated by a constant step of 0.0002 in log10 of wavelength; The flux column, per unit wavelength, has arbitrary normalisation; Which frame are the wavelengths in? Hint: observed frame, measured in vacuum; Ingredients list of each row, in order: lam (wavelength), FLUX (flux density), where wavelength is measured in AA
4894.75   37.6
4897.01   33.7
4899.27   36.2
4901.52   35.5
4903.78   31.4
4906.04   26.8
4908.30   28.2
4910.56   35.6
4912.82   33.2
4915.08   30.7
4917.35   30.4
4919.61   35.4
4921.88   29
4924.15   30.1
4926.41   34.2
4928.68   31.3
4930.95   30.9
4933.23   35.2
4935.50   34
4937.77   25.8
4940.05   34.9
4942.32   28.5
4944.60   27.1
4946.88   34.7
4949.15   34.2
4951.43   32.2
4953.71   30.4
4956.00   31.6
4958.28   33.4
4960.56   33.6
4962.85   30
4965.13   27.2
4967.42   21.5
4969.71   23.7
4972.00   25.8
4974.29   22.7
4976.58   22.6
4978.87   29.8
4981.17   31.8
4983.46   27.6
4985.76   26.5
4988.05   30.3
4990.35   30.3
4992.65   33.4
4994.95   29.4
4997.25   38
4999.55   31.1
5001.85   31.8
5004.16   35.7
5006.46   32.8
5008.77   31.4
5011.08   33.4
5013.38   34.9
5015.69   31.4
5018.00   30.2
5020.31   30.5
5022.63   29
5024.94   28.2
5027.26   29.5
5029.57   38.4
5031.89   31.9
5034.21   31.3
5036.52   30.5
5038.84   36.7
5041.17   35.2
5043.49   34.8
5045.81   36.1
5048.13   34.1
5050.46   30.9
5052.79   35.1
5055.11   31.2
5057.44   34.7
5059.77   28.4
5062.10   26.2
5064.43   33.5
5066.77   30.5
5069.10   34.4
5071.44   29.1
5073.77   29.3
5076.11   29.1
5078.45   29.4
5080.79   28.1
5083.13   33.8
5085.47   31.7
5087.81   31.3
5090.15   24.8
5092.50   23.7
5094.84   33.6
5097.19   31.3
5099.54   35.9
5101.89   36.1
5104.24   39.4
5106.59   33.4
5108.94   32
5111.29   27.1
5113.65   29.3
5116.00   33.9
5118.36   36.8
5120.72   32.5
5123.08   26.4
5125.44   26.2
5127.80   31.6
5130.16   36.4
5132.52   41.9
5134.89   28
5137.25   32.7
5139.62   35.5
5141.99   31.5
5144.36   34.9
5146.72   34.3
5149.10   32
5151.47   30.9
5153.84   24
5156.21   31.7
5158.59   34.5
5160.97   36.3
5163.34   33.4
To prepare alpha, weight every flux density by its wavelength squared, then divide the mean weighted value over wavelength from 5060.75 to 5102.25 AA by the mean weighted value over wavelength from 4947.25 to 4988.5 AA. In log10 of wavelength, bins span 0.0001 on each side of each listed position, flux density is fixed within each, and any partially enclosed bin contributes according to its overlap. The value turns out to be 1.11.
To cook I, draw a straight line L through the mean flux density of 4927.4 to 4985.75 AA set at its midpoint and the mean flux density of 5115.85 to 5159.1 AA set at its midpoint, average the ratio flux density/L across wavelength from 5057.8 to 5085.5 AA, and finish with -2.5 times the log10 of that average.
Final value 0.03 mag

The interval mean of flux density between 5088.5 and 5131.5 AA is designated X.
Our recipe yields 31.7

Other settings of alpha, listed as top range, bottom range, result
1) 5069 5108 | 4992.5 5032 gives 1.00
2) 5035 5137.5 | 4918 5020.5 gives 1.09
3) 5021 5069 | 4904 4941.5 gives 1.08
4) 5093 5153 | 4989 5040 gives 1.06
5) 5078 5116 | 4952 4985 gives 1.18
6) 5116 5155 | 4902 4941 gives 1.11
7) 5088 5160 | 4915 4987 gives 1.15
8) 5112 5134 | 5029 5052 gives 0.99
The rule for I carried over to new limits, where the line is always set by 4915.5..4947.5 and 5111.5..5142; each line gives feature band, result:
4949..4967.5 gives 0.03 mag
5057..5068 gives 0.06 mag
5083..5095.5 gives 0.10 mag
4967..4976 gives 0.32 mag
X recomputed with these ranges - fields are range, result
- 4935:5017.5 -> 30.4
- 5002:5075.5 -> 32.2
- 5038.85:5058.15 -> 34.2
